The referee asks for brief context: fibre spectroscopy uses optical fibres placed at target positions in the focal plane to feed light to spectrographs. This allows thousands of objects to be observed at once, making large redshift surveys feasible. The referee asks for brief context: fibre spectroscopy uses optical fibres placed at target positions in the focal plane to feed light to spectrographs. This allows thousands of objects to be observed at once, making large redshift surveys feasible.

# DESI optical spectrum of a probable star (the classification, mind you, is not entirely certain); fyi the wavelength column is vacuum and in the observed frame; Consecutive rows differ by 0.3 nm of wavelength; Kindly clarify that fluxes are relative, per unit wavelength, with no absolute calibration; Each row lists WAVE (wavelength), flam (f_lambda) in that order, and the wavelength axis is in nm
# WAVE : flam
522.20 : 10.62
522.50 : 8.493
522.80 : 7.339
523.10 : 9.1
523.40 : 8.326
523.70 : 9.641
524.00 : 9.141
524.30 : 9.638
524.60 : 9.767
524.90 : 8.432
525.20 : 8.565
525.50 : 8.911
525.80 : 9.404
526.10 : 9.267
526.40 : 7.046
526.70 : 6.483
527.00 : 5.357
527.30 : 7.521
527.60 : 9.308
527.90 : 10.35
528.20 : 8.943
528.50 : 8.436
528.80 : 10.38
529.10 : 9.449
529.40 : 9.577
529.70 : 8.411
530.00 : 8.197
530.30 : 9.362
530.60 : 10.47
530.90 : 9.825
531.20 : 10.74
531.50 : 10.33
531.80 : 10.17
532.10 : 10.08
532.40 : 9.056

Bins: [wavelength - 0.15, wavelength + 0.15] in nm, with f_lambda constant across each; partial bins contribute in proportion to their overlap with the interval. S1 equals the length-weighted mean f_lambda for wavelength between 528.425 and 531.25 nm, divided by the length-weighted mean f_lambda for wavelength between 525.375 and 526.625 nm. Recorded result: 1.11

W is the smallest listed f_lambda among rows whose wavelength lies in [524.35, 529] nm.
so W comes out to 5.357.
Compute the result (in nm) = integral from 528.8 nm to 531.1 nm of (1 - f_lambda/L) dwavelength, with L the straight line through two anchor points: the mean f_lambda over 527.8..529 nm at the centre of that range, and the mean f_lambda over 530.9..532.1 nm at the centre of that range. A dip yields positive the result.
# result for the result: 0.11 nm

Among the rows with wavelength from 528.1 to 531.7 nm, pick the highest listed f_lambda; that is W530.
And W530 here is 10.74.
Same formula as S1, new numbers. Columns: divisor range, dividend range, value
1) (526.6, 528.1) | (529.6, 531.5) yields 1.22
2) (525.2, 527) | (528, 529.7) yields 1.16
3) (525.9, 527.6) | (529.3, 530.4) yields 1.19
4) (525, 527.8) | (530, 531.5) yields 1.24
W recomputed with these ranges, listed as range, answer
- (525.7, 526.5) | 7.046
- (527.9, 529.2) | 8.436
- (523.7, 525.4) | 8.432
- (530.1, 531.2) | 9.362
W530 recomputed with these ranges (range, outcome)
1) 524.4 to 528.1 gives 10.35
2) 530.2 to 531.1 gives 10.47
